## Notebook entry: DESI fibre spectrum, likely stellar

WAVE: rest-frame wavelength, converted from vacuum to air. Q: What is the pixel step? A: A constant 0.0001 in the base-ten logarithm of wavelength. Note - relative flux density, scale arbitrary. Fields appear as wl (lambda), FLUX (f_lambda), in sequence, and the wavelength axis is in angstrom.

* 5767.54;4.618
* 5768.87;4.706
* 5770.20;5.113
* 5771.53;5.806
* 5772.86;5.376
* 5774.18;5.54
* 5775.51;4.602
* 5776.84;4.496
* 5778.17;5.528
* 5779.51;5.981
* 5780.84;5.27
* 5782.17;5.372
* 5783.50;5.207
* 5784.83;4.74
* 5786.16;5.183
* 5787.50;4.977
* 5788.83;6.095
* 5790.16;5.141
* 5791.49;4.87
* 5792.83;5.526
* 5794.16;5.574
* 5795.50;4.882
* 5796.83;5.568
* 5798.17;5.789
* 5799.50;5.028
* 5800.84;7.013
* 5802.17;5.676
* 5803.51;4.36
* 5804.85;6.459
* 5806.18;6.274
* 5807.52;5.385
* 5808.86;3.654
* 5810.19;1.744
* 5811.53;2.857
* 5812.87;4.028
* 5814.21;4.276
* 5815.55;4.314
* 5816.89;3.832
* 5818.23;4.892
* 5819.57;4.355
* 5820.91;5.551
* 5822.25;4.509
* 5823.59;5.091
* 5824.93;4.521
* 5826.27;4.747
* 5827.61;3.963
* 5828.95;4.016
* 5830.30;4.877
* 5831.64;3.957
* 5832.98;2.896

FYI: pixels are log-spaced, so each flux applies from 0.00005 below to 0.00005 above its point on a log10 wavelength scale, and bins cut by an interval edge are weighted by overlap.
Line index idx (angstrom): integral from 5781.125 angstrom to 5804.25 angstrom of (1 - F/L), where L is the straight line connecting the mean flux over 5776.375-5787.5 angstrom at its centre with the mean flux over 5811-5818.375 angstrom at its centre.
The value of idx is -2.7 angstrom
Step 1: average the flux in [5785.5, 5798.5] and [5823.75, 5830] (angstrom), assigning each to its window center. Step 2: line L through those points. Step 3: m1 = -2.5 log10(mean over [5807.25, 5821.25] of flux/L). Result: 0.18 mag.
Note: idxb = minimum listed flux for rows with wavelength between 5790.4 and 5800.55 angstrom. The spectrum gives 4.87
